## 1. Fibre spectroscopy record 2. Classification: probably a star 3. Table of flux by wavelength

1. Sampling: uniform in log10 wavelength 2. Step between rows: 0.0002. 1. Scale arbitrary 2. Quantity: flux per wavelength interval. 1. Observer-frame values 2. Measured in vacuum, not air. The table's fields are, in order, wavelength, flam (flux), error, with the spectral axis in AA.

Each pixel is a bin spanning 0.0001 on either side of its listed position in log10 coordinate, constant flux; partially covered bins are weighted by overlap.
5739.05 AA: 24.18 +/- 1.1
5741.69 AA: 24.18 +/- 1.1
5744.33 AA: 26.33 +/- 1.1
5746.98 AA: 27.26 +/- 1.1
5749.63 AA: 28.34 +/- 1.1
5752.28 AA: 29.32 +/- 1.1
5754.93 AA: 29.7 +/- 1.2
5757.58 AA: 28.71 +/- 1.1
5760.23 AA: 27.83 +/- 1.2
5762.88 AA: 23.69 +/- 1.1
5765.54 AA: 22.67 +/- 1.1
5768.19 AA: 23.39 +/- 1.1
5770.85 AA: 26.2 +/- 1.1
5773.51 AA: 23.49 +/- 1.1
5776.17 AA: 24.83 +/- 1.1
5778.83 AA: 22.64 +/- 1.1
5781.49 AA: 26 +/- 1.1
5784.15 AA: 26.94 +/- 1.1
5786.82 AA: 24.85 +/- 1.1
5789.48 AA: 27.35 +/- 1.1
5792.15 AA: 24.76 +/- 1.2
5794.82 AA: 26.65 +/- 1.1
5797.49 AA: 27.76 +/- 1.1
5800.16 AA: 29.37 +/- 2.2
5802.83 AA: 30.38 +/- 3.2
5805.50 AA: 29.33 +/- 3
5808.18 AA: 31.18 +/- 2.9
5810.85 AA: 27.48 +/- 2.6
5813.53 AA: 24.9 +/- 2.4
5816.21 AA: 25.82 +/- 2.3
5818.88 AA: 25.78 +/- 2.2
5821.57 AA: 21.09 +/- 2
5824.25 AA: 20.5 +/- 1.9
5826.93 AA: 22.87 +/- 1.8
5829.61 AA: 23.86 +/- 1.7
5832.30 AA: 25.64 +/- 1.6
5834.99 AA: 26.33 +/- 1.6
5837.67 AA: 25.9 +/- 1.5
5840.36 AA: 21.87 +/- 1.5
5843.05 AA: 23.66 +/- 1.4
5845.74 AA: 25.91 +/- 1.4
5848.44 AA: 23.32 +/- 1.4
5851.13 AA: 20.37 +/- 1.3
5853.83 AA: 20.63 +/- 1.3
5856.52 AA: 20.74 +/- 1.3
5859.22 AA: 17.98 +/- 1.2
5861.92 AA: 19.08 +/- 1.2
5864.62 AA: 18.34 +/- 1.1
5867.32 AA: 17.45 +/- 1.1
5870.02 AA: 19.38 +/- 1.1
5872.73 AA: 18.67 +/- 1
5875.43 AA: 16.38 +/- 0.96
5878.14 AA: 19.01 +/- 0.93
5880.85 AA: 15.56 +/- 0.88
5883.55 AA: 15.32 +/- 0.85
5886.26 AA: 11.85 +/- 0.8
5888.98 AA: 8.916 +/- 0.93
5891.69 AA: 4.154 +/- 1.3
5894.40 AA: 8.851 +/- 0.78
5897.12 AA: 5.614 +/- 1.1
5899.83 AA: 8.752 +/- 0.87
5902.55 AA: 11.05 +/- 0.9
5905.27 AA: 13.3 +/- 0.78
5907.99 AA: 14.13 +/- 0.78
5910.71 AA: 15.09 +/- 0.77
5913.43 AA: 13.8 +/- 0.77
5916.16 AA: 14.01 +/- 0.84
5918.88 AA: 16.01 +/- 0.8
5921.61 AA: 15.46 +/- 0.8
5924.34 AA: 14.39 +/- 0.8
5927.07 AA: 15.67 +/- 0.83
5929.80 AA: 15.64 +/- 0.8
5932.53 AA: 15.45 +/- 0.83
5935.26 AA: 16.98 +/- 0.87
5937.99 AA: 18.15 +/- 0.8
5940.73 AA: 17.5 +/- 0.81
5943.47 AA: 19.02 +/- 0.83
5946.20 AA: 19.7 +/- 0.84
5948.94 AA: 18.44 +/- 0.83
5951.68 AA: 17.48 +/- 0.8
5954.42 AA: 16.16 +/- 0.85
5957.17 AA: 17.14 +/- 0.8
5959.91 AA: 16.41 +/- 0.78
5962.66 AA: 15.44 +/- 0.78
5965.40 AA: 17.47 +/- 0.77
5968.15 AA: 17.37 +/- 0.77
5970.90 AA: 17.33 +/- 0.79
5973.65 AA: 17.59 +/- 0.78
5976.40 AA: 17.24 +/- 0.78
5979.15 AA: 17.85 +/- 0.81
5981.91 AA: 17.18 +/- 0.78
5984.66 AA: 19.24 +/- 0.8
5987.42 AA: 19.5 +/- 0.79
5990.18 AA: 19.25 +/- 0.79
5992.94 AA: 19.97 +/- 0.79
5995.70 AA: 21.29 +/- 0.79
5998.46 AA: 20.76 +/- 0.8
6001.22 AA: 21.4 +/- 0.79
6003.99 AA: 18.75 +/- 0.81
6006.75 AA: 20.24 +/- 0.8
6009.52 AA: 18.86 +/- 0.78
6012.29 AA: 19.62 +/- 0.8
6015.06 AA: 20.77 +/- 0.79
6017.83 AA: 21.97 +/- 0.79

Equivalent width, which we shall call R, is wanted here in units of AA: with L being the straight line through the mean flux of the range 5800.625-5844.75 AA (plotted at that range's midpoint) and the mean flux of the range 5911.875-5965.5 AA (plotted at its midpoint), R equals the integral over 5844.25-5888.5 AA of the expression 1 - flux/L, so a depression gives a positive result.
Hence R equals 7.3 AA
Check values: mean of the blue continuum 25.5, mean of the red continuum 16.5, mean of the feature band 18.6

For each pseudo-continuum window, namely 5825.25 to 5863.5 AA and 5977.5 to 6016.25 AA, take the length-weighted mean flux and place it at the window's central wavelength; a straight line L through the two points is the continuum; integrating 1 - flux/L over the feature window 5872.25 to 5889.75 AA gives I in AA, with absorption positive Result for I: 5.4 AA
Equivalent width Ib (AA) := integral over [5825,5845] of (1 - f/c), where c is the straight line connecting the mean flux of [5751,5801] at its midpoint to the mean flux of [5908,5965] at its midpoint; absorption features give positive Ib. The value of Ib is -1.5 AA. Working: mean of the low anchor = 26.1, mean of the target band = 24.2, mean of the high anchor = 16.4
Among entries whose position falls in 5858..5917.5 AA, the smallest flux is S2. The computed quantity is 4.154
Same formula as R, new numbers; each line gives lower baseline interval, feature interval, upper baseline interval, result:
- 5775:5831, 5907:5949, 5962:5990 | 8.0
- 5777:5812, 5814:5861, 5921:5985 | 2.8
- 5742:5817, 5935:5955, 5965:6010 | 2.4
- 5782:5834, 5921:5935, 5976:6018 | 4.2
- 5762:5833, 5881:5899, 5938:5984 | 9.9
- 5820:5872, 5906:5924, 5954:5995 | 4.5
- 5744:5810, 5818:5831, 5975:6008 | 1.2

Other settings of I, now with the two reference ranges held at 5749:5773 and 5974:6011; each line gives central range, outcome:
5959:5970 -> 1.9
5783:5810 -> -2.6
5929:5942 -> 2.6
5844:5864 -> 2.1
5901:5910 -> 3.7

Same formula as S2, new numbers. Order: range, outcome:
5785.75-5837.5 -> 20.5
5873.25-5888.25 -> 11.85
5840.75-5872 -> 17.45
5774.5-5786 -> 22.64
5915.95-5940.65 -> 14.01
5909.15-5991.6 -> 13.8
